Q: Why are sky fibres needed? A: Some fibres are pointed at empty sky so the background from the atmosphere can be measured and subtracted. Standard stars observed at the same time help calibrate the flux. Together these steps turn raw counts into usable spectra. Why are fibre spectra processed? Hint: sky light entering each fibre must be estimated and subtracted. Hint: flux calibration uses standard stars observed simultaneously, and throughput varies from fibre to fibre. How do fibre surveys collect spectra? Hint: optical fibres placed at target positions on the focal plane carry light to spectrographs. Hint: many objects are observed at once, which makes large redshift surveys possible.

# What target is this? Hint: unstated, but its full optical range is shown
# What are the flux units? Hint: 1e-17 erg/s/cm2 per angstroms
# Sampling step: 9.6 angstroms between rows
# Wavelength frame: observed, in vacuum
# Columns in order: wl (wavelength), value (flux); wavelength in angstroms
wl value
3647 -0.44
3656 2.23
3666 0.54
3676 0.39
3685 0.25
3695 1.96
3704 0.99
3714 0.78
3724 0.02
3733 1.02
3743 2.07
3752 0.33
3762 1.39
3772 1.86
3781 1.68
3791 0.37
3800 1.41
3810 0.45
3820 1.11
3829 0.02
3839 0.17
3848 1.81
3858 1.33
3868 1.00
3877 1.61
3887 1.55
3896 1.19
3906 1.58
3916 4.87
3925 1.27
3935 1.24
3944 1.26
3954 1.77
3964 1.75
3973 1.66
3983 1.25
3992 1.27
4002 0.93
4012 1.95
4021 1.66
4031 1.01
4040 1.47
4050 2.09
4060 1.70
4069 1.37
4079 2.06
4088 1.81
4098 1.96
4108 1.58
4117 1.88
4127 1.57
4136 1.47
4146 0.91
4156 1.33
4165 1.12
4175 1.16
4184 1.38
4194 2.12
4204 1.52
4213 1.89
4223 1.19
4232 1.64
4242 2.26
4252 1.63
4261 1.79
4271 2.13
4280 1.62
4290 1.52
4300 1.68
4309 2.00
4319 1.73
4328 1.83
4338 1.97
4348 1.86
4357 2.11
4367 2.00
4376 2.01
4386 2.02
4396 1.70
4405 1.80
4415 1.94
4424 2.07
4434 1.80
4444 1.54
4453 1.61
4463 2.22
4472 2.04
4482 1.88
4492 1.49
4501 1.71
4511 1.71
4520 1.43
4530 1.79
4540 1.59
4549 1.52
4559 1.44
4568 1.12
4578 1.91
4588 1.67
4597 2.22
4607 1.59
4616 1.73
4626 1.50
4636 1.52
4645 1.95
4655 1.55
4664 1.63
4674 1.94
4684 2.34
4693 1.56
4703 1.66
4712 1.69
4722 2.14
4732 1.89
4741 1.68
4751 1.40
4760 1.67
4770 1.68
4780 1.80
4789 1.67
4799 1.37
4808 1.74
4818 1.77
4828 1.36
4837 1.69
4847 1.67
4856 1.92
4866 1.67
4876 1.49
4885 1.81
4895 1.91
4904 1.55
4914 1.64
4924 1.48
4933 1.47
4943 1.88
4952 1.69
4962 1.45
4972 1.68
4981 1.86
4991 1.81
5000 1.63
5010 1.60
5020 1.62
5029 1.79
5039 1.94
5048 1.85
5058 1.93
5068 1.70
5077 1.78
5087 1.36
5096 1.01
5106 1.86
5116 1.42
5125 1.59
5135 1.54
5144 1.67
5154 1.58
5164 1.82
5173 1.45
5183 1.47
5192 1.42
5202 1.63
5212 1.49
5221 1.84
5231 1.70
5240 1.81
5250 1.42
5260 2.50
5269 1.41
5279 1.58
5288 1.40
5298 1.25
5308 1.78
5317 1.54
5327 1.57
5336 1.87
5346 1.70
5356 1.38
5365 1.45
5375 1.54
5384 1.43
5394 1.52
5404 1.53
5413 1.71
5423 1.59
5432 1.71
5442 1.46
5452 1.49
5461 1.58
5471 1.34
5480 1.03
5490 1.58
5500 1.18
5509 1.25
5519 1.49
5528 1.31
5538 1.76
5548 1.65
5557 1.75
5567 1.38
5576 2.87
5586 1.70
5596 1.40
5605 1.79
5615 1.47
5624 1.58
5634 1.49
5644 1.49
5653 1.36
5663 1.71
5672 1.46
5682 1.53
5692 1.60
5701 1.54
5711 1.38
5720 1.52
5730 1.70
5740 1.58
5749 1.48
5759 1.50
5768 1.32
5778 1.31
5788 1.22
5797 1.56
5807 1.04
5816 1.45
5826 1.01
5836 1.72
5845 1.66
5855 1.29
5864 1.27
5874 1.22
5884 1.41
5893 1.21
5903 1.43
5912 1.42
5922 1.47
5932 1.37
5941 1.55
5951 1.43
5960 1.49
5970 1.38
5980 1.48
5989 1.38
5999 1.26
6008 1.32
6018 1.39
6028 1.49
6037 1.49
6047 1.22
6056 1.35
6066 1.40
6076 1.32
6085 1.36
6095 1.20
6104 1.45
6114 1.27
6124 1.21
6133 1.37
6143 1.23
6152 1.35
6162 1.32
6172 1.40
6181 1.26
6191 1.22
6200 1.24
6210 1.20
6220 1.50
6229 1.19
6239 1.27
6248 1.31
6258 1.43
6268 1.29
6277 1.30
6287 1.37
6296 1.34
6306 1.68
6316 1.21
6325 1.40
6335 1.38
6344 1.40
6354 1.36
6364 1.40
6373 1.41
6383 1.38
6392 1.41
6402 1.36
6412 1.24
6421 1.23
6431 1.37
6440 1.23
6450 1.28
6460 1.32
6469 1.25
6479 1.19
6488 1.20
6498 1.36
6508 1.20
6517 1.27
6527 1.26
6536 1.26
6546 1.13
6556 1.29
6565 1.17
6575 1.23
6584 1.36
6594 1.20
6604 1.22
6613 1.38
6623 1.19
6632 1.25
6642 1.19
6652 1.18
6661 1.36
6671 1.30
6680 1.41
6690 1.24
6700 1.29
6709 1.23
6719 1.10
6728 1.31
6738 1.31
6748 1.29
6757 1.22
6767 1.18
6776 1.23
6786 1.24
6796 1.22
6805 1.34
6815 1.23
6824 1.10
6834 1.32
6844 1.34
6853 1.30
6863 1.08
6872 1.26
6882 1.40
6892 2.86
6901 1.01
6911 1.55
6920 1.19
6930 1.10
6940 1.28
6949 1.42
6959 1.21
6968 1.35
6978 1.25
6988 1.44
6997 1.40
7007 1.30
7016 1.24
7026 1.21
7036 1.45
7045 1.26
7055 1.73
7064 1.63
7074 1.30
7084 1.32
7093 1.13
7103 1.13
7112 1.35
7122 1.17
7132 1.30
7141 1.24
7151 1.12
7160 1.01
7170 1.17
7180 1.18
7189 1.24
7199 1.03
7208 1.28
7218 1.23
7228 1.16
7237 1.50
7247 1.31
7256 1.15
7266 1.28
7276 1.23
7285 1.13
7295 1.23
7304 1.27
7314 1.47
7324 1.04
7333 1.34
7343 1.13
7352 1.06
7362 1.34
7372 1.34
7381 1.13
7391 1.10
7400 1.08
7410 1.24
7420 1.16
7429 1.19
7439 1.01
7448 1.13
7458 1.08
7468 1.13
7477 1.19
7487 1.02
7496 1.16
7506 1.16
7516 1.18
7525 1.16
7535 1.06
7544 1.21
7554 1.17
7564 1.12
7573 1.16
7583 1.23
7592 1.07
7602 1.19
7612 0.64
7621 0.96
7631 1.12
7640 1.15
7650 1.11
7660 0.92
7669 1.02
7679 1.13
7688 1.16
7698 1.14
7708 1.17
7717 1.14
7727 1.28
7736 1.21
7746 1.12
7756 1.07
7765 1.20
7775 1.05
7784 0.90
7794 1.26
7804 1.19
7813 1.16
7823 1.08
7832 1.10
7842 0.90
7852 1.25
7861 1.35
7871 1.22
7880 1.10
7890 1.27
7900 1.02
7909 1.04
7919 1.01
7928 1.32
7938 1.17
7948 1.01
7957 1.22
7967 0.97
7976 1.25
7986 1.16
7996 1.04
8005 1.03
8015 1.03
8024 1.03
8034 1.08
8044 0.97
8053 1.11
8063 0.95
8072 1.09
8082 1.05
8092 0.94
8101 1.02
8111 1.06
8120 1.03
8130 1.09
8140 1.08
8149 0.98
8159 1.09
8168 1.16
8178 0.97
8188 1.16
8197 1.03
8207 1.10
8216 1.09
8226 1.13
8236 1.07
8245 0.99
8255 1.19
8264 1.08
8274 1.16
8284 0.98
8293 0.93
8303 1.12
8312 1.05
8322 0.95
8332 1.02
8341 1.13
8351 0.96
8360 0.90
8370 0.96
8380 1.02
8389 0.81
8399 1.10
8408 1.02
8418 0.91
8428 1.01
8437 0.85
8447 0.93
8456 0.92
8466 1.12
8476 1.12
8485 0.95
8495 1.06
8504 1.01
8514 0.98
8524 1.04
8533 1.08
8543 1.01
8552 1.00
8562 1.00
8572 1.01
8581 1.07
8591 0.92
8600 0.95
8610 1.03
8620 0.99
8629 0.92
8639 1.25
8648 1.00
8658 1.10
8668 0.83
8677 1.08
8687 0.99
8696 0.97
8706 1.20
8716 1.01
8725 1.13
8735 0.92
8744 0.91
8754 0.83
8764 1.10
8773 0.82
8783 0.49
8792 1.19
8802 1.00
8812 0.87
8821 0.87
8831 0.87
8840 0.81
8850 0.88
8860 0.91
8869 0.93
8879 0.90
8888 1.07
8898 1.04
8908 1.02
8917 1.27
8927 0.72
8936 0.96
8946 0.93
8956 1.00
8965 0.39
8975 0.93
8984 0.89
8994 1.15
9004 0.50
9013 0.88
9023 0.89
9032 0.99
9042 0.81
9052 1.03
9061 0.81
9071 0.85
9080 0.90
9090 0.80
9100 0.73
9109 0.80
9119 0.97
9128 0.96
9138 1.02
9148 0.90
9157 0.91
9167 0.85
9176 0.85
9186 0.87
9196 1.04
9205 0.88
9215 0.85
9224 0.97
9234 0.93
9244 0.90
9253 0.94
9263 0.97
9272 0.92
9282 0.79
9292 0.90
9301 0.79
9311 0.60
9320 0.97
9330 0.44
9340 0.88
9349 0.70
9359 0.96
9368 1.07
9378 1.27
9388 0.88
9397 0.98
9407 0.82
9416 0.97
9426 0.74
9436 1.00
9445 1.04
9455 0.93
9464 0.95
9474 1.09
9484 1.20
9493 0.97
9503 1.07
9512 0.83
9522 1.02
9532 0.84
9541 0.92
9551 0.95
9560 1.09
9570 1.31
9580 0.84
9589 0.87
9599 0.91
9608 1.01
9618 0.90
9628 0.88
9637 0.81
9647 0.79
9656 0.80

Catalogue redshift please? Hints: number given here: 0.050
